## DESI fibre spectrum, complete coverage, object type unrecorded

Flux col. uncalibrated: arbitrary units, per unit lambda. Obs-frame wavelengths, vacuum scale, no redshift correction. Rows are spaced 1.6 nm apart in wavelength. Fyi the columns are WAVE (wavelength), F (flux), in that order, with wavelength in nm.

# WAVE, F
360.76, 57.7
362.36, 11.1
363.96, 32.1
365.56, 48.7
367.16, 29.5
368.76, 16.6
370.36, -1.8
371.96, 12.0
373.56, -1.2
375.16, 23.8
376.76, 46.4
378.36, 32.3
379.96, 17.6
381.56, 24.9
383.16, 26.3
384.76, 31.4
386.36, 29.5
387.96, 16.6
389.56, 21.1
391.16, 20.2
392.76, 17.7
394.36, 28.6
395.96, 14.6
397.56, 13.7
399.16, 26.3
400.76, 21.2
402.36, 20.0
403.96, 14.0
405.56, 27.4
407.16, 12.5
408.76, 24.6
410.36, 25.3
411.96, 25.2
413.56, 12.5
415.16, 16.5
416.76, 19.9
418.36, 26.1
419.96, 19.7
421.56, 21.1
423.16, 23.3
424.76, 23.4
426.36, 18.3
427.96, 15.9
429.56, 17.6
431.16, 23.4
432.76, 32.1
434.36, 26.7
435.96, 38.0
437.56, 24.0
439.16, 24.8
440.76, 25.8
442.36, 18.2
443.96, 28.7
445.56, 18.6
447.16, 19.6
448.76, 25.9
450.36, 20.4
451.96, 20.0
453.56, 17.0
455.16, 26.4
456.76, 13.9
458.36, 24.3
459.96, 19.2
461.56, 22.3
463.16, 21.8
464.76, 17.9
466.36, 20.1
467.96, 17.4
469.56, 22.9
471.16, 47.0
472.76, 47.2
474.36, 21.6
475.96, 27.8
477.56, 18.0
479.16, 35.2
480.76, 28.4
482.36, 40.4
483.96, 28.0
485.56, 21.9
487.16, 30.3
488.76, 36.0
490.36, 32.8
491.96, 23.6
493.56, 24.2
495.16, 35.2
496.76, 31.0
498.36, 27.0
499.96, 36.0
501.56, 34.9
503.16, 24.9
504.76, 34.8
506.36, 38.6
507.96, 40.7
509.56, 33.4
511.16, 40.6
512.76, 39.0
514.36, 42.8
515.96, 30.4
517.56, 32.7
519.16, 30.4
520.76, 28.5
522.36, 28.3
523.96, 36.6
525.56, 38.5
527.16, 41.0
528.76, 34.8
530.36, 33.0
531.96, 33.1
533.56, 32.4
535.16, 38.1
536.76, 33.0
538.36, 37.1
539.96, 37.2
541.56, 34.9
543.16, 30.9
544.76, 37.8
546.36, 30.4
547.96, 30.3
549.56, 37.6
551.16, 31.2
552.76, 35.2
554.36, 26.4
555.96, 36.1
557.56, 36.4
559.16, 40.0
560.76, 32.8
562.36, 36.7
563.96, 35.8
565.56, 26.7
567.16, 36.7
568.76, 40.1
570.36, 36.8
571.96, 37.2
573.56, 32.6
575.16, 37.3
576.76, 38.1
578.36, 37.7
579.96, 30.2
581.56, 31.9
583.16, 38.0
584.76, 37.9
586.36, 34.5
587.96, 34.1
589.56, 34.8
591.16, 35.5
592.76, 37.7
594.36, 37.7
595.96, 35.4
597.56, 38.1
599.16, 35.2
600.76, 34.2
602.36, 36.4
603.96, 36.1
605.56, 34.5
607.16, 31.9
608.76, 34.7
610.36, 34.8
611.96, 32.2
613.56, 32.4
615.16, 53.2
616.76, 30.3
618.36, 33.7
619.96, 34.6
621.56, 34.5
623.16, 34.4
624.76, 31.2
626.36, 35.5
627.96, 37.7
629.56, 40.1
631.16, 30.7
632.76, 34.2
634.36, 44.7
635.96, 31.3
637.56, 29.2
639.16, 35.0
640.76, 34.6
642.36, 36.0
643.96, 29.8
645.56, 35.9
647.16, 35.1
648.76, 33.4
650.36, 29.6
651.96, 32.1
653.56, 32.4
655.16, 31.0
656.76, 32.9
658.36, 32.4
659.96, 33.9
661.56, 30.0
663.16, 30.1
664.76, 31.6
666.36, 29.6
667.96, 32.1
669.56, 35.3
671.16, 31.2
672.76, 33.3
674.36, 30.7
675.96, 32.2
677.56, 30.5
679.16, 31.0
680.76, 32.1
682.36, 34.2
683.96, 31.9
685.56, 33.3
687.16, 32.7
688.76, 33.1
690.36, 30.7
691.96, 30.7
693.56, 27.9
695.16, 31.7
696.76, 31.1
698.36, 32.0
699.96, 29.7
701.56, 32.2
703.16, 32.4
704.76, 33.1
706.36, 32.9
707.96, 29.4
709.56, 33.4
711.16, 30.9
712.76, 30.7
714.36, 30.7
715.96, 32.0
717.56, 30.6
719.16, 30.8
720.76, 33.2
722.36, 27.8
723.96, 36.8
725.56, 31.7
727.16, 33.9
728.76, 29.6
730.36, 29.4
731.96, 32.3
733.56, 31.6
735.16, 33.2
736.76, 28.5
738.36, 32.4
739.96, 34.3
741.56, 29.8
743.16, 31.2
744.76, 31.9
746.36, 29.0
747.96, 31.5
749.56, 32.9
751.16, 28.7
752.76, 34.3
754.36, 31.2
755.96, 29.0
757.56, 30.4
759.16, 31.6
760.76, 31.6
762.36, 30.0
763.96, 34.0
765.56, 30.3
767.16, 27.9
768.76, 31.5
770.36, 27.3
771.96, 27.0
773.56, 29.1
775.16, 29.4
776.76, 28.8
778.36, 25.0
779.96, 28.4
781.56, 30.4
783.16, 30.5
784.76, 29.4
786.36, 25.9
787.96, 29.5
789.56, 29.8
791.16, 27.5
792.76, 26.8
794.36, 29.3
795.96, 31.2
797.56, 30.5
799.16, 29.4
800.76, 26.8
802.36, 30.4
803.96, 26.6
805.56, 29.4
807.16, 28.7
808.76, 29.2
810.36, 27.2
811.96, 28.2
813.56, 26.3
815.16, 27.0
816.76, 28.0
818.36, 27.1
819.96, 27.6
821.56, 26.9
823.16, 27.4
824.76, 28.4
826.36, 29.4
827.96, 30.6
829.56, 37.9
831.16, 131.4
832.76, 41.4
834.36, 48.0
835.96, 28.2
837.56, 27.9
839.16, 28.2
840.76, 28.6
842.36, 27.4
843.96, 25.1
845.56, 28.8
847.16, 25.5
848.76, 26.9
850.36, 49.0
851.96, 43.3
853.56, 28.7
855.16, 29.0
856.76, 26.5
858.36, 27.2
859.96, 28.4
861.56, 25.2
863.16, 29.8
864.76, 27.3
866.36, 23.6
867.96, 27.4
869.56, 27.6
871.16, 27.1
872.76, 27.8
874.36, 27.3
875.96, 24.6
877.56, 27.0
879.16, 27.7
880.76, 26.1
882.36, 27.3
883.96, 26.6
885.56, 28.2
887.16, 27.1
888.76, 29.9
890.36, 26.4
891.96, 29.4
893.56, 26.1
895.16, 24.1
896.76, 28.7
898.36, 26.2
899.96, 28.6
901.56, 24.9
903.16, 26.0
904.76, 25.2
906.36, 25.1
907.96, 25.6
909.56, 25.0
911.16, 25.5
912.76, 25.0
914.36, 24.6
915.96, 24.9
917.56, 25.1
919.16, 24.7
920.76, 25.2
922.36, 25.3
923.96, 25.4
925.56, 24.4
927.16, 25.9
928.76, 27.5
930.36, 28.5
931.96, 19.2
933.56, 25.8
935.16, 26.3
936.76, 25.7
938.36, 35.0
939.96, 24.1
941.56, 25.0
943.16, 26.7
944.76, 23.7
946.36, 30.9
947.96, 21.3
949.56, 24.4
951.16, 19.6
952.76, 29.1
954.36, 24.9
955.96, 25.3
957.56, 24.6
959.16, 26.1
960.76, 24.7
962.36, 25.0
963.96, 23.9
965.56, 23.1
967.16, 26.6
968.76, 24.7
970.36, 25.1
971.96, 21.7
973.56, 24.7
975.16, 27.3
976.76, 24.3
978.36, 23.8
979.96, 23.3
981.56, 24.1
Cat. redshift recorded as 0.27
